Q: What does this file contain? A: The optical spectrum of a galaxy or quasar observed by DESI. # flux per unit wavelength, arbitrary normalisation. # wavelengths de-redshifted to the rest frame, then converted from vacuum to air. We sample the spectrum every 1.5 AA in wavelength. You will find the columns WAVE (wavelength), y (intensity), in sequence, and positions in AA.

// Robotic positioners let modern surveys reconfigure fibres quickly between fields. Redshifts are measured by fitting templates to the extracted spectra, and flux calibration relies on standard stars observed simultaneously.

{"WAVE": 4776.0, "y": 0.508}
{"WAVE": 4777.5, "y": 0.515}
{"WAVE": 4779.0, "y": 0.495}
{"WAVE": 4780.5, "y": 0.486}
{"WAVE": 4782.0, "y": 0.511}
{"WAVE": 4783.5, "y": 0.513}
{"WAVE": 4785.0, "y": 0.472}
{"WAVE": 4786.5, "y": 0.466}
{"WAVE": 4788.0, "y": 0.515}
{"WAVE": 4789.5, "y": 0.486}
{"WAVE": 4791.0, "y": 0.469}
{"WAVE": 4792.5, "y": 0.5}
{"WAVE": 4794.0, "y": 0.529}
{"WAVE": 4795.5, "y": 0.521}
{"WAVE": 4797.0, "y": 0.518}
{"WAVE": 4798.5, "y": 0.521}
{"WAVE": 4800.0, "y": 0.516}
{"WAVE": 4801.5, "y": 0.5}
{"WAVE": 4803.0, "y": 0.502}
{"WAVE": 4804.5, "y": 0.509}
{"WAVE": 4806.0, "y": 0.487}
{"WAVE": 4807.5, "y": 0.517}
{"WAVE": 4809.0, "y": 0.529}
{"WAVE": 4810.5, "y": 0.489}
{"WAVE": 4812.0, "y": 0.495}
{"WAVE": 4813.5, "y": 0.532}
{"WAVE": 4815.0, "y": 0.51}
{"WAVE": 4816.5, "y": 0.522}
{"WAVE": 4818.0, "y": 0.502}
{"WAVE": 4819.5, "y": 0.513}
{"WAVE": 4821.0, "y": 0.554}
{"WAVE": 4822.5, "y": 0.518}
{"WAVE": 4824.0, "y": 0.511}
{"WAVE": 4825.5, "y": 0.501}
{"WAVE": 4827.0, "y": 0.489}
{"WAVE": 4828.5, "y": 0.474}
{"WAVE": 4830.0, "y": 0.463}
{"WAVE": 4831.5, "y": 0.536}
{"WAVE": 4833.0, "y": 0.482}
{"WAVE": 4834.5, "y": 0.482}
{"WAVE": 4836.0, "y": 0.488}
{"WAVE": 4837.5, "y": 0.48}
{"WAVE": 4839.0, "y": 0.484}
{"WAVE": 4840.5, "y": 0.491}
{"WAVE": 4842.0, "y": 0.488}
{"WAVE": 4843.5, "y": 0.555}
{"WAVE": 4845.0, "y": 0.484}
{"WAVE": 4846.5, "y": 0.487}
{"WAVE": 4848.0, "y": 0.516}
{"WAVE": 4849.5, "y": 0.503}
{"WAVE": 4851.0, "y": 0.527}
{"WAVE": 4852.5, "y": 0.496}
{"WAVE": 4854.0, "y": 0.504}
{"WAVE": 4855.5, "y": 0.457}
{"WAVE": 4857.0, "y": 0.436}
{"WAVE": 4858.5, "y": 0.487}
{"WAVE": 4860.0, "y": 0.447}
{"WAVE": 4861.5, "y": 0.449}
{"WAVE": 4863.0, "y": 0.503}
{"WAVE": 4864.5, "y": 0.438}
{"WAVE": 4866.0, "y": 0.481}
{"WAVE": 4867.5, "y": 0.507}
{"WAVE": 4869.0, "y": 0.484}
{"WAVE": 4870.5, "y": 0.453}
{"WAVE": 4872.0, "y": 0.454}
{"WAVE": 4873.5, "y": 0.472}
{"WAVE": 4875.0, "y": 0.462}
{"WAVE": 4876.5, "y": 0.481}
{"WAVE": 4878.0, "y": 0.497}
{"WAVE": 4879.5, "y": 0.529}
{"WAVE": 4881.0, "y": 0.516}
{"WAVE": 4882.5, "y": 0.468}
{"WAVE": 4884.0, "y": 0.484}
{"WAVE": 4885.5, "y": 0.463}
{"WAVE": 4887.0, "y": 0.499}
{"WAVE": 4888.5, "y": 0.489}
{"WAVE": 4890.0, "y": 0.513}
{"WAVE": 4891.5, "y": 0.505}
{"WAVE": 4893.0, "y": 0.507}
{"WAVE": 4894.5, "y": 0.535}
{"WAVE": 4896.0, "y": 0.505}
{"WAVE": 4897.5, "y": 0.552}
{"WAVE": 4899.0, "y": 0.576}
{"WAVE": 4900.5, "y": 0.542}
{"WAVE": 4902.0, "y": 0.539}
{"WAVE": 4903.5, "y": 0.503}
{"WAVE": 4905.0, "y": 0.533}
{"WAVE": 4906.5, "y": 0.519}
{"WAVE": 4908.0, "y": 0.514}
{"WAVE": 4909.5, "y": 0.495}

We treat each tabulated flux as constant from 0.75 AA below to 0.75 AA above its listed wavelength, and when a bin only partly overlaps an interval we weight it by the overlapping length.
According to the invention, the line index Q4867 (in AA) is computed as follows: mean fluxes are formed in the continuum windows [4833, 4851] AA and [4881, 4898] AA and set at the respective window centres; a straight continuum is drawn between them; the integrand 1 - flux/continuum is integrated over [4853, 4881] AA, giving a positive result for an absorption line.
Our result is 1.32 AA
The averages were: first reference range 0.497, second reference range 0.502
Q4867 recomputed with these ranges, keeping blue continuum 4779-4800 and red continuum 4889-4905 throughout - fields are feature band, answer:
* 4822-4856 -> 1.1 AA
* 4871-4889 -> 1.3 AA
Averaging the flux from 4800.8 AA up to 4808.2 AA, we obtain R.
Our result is 0.503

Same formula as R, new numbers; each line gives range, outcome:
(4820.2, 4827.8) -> 0.514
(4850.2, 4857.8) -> 0.484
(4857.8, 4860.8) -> 0.466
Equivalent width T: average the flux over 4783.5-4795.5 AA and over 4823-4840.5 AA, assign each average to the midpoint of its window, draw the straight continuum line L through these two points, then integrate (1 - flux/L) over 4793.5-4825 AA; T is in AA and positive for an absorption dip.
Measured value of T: -1.4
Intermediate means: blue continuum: 0.494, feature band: 0.514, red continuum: 0.49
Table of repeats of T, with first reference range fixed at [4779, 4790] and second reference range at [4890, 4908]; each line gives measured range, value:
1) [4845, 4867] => 1.4 AA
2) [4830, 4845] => 0.4 AA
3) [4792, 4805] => -0.4 AA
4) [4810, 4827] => -0.3 AA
